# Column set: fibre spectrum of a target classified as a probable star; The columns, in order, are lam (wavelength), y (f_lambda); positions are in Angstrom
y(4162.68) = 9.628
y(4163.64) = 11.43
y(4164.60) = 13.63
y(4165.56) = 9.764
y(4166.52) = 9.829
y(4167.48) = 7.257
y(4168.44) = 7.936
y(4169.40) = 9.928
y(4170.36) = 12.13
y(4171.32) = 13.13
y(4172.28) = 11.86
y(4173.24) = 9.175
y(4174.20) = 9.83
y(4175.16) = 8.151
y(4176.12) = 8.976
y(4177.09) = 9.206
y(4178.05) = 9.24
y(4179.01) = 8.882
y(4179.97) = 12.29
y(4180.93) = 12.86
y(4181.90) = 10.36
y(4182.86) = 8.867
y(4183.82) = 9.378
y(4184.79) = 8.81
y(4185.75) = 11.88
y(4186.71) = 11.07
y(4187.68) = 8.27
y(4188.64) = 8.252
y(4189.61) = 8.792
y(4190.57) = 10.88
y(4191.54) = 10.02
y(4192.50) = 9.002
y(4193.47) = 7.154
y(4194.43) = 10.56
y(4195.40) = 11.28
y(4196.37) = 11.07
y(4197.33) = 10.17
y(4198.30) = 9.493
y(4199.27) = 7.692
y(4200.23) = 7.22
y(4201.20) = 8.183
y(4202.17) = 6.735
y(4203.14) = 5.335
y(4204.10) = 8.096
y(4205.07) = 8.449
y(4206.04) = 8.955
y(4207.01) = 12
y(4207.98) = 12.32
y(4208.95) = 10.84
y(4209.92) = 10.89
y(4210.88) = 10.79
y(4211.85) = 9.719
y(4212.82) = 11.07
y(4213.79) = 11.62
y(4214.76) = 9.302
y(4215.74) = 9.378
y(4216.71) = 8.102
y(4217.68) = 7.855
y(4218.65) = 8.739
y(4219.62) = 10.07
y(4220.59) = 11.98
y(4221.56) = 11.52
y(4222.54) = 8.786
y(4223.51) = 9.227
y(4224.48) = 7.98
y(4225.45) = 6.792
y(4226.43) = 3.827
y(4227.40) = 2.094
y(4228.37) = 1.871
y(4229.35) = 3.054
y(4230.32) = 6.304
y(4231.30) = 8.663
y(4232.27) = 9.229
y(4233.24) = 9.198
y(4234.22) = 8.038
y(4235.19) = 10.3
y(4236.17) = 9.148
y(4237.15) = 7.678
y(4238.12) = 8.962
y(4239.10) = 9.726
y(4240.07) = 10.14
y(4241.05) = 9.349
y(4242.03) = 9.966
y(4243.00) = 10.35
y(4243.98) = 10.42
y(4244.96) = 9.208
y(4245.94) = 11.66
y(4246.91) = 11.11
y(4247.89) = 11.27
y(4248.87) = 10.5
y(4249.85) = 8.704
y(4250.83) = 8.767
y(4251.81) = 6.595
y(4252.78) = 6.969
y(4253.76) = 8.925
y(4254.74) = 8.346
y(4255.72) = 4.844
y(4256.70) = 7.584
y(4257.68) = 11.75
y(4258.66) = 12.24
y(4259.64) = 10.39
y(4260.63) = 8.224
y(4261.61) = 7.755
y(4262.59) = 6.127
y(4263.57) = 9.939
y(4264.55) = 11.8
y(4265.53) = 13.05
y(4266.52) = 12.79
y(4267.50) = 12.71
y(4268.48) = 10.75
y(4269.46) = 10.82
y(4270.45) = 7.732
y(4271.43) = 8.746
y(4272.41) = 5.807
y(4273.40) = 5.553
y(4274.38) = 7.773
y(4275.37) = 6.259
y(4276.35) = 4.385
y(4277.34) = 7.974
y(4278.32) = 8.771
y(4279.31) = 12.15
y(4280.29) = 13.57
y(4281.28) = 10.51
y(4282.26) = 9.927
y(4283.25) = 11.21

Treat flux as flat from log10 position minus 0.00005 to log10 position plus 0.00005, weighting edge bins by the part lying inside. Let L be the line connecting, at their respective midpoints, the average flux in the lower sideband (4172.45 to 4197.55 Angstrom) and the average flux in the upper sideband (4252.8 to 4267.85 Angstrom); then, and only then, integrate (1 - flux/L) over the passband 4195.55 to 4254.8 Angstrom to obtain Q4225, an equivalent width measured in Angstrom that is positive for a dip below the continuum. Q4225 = 5.1 Angstrom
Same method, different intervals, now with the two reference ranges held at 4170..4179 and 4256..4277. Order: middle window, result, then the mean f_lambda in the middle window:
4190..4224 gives 0.6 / 9.56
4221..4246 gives 3.4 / 8.16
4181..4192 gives 0.2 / 9.8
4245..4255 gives 0.0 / 9.31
